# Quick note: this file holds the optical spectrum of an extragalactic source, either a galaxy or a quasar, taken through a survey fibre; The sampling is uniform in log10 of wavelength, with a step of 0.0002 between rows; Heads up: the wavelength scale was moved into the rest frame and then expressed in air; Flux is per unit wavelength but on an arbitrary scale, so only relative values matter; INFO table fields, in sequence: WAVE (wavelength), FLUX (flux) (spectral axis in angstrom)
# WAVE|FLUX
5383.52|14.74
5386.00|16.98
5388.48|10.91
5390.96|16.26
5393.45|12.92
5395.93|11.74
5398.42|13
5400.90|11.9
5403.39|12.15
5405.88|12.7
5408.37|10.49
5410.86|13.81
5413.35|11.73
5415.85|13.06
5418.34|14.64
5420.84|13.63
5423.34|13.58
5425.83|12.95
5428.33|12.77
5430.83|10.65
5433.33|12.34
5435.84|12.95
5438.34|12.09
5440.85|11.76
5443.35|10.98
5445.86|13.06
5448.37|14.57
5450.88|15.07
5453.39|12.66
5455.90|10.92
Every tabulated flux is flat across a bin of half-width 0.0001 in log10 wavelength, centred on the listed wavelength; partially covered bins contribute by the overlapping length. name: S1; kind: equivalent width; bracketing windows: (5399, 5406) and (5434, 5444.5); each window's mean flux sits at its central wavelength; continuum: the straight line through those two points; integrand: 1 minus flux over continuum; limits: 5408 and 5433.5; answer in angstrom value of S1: -1.4 angstrom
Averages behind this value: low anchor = 12.3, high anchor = 12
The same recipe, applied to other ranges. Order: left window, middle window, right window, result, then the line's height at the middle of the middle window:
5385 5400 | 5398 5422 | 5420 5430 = 1.10 angstrom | 13.3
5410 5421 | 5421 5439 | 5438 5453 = 0.81 angstrom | 13.1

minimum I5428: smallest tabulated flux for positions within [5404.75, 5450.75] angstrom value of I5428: 10.49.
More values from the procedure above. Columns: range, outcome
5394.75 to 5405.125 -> 11.74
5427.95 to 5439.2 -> 10.65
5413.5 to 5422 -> 13.06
